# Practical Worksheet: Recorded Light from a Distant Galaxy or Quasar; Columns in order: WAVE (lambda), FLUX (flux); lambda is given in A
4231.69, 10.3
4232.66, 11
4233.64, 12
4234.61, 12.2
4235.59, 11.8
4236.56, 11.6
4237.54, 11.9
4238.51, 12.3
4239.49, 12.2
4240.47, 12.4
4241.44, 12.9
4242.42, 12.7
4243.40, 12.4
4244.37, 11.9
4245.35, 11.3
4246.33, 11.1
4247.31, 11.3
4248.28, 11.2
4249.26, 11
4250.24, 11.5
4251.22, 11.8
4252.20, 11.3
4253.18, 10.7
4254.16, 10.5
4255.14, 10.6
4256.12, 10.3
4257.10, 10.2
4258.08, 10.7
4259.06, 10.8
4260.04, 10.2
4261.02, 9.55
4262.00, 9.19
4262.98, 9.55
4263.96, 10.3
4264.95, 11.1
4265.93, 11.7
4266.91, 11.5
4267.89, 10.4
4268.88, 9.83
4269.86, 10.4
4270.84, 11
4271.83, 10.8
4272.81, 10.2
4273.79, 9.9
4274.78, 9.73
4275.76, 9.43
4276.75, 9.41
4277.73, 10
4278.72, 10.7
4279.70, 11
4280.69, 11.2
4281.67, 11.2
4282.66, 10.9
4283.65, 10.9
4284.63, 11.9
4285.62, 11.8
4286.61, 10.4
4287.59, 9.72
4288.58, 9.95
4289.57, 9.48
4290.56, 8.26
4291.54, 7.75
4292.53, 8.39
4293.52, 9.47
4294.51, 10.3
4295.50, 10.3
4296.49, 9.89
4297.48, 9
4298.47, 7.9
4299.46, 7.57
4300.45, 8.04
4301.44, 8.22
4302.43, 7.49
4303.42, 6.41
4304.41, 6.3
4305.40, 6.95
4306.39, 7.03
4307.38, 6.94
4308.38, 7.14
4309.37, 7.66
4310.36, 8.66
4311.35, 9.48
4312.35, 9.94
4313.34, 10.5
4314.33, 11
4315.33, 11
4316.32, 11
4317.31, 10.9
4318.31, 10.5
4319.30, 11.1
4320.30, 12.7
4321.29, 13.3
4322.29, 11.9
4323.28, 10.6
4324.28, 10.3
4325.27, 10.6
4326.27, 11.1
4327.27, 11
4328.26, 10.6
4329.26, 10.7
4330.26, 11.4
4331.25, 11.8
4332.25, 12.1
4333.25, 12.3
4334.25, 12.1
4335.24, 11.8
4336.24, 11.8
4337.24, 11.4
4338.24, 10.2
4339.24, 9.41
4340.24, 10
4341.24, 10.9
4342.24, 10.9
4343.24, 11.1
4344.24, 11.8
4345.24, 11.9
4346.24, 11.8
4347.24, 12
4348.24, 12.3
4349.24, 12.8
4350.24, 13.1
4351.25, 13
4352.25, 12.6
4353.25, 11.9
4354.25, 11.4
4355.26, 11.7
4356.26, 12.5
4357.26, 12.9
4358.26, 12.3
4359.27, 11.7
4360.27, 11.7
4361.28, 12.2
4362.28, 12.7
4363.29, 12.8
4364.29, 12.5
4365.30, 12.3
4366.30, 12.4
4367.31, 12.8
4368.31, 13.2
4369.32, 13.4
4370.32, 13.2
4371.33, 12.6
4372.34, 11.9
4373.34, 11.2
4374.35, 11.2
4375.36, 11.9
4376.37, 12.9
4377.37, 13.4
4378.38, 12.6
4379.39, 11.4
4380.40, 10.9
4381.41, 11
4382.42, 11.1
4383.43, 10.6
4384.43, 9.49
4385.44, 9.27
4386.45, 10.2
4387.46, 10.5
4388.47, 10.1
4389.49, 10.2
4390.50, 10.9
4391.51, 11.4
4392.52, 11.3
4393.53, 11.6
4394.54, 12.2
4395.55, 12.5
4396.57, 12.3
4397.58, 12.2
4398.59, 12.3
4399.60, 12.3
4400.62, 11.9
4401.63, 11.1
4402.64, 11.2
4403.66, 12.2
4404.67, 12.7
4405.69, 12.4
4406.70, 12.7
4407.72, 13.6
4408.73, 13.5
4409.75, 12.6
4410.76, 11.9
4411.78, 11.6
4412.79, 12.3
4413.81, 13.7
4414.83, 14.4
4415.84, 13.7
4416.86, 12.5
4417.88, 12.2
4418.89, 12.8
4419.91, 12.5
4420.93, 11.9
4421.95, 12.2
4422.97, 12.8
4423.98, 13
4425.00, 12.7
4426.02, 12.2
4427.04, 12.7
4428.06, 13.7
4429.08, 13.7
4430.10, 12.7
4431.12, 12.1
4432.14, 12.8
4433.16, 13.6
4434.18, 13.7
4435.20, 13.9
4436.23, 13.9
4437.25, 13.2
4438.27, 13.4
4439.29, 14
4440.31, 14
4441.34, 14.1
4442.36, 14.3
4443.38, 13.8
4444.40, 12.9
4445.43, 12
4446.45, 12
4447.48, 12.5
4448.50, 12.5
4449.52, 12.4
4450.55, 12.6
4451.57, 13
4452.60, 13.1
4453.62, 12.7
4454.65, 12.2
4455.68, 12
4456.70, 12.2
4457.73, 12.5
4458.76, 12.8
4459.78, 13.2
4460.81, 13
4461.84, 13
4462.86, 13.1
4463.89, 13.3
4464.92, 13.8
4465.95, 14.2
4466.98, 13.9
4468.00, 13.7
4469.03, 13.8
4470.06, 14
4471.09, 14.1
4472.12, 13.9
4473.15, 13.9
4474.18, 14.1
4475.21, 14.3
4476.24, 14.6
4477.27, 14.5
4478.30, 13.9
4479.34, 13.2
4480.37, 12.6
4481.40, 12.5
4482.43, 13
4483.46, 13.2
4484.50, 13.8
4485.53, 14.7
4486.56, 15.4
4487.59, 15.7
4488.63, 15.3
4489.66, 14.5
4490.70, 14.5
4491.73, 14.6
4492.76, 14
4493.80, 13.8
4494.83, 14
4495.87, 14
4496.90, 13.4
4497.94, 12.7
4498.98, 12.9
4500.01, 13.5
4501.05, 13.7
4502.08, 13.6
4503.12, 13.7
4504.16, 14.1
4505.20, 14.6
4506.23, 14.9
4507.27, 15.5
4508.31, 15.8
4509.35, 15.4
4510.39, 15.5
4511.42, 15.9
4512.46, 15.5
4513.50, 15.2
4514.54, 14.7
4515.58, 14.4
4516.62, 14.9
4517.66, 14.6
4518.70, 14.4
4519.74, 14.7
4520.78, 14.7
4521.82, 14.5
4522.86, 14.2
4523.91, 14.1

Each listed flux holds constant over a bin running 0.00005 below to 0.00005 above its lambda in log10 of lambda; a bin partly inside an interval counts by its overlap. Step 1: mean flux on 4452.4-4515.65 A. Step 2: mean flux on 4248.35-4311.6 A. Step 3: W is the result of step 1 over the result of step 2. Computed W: 1.43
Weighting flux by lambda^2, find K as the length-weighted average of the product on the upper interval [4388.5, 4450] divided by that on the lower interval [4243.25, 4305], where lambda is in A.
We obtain 1.3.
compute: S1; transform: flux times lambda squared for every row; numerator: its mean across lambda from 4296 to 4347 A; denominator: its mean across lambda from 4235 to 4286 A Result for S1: 1.0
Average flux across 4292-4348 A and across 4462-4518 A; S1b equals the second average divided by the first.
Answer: 1.40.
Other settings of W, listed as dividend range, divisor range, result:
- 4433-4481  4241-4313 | 1.34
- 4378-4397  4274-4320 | 1.17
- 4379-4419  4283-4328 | 1.23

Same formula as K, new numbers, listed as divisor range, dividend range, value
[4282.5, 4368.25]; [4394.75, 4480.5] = 1.28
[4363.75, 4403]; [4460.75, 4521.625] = 1.28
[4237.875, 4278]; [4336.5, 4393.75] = 1.13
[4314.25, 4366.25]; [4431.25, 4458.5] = 1.17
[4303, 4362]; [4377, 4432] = 1.14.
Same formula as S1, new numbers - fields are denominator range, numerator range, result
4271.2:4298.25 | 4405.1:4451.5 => 1.38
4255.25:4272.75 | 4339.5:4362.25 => 1.19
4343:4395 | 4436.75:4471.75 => 1.16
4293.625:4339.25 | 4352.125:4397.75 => 1.21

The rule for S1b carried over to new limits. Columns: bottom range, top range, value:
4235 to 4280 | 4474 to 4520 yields 1.31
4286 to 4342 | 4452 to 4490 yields 1.38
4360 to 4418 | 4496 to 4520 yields 1.21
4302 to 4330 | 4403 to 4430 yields 1.31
